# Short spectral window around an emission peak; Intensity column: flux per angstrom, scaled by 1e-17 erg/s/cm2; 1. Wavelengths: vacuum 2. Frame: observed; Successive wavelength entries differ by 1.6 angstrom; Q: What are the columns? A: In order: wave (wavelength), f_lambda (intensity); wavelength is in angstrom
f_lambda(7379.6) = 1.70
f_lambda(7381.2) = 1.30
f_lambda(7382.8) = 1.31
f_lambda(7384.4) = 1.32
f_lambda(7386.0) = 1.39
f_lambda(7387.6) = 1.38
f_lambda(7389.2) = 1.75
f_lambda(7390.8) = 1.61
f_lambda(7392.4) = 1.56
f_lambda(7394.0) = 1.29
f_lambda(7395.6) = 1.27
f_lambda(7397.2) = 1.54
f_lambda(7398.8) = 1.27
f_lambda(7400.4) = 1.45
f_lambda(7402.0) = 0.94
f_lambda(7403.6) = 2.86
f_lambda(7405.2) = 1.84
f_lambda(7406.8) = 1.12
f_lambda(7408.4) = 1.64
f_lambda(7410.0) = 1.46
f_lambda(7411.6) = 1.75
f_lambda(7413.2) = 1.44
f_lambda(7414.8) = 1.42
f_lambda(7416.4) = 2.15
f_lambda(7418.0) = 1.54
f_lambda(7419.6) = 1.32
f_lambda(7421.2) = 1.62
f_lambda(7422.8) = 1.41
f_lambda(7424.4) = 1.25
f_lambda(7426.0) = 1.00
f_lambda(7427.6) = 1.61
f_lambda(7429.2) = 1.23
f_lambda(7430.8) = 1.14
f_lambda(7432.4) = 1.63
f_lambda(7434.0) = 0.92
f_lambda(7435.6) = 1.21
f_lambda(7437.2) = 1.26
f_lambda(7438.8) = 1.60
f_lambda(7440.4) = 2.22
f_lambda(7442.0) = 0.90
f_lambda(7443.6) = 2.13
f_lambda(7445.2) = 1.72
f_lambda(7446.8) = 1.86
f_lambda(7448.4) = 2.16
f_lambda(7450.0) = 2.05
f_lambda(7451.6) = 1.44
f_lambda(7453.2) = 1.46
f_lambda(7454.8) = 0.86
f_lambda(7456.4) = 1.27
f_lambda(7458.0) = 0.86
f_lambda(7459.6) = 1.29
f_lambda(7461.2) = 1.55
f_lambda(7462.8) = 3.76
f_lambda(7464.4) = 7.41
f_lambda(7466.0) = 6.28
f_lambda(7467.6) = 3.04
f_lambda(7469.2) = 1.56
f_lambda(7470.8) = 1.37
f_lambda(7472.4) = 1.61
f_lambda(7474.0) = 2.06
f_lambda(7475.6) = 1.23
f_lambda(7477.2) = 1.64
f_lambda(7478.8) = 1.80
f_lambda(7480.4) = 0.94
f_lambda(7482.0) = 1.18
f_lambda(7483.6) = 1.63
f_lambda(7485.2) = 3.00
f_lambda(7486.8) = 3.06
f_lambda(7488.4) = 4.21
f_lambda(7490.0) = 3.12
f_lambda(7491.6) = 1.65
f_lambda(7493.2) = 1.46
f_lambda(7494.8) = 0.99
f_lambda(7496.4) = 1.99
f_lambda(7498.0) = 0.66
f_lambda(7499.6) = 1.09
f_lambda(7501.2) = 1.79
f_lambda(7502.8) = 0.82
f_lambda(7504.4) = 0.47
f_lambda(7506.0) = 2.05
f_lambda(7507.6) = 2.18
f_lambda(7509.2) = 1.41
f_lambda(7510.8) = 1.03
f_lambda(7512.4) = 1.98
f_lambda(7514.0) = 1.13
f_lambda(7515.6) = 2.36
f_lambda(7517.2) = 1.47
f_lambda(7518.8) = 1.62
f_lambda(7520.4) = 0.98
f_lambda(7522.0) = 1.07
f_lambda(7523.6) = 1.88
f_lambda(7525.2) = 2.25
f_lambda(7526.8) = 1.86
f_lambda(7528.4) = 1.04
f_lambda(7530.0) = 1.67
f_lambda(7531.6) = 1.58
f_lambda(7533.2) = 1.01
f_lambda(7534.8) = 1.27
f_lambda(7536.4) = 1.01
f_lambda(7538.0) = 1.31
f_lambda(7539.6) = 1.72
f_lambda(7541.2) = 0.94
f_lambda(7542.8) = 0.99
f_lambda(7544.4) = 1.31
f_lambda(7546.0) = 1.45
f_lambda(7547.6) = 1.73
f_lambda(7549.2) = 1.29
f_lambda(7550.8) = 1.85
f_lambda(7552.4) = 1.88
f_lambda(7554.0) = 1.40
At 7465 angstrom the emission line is Halpha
